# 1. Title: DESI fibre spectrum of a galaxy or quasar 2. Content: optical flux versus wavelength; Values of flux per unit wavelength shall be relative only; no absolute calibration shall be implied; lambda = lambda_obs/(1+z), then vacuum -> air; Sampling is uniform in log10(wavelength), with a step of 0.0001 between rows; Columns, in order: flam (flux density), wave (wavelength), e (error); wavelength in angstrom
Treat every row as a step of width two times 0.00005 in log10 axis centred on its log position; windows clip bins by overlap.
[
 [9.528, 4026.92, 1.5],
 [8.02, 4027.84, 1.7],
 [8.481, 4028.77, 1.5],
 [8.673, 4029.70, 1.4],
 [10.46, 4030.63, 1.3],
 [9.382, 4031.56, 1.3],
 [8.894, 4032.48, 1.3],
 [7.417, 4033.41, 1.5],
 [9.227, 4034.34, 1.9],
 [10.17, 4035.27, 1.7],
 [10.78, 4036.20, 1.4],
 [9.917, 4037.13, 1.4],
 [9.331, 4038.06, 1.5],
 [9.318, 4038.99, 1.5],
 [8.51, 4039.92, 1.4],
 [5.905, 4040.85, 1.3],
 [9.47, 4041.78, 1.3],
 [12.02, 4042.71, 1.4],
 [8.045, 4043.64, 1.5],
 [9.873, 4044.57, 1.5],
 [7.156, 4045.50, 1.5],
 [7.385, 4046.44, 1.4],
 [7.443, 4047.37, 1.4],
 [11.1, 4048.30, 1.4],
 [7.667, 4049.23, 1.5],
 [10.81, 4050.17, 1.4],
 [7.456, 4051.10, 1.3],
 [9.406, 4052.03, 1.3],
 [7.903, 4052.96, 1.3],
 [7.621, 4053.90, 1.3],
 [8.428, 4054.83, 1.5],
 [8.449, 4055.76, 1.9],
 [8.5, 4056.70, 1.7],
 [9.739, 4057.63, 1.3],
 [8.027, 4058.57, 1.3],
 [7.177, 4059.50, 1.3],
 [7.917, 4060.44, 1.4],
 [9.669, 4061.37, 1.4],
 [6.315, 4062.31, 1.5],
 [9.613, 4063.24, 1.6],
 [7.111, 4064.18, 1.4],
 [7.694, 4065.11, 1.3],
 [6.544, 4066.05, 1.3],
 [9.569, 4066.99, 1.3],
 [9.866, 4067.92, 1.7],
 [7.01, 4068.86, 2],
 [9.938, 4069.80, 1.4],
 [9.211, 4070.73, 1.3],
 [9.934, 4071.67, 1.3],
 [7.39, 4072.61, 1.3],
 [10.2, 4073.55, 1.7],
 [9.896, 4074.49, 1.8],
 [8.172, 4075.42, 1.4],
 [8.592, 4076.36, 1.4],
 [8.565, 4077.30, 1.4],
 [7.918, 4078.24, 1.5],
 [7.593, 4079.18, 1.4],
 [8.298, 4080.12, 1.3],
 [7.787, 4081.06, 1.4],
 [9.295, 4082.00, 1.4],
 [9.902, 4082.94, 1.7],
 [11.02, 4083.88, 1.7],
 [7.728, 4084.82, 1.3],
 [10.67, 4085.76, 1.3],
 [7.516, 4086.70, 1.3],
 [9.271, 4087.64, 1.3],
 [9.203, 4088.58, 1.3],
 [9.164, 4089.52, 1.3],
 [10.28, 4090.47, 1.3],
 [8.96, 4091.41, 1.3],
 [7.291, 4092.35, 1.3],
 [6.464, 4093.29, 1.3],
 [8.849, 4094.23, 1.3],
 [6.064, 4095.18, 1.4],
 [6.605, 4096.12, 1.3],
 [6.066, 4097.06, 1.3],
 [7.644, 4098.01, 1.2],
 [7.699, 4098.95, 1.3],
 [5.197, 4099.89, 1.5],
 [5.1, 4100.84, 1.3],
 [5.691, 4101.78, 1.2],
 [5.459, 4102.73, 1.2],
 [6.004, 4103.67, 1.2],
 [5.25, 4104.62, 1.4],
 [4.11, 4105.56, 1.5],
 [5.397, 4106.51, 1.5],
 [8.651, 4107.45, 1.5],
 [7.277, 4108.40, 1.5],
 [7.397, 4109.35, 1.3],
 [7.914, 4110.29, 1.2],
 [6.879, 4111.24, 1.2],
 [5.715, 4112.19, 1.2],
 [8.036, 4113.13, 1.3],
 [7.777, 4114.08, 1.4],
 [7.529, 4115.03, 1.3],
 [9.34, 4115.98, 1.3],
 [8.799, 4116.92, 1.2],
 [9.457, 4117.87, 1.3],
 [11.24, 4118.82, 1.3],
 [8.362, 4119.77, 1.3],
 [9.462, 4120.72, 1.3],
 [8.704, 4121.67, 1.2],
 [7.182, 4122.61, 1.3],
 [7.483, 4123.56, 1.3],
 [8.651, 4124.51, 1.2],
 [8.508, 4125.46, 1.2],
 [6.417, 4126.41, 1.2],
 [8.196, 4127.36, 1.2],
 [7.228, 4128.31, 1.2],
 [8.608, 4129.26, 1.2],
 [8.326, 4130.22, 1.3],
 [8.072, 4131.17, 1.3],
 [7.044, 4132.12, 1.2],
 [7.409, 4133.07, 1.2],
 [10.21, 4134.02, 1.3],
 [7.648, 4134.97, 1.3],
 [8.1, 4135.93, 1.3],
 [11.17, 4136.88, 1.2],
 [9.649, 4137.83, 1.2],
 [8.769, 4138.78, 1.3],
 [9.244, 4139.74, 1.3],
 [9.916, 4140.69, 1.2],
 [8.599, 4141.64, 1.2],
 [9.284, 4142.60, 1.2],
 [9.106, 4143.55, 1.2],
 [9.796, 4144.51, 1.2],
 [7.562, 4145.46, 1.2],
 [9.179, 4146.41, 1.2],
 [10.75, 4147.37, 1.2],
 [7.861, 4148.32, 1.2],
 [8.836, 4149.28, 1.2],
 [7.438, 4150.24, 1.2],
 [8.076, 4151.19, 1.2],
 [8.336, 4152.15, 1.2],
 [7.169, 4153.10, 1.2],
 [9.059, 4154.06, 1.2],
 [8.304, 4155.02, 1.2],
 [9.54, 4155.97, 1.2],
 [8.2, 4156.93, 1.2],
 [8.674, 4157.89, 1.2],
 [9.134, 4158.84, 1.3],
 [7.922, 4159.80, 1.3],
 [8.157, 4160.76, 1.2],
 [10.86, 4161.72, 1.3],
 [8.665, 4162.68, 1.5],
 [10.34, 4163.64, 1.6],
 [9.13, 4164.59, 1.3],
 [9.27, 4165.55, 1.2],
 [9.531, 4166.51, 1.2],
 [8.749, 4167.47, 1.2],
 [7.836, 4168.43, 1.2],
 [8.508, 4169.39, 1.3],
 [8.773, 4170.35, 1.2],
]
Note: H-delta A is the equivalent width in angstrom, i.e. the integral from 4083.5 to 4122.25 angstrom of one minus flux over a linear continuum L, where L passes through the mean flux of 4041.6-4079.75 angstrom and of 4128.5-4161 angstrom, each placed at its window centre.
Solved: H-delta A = 4.26 angstrom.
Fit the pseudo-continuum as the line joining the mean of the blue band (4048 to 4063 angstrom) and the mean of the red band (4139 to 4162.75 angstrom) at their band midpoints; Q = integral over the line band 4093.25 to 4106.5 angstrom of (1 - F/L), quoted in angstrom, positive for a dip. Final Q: 3.85 angstrom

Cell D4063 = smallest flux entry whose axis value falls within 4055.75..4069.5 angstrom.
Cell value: 6.315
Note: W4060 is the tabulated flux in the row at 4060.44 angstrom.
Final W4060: 7.917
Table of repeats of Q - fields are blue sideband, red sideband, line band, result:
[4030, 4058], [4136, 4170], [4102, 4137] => 4.55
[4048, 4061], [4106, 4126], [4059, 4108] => 2.42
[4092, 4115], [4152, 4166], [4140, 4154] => -0.60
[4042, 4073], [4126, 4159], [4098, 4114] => 4.00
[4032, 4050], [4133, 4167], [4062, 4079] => 0.79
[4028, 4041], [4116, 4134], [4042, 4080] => 1.27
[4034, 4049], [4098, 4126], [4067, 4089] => -1.93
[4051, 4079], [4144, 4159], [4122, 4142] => 0.41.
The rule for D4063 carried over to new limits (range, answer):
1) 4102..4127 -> 4.11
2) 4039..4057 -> 5.905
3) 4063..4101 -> 5.1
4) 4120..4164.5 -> 6.417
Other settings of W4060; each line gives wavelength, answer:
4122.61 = 7.182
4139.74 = 9.244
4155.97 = 9.54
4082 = 9.295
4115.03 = 7.529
